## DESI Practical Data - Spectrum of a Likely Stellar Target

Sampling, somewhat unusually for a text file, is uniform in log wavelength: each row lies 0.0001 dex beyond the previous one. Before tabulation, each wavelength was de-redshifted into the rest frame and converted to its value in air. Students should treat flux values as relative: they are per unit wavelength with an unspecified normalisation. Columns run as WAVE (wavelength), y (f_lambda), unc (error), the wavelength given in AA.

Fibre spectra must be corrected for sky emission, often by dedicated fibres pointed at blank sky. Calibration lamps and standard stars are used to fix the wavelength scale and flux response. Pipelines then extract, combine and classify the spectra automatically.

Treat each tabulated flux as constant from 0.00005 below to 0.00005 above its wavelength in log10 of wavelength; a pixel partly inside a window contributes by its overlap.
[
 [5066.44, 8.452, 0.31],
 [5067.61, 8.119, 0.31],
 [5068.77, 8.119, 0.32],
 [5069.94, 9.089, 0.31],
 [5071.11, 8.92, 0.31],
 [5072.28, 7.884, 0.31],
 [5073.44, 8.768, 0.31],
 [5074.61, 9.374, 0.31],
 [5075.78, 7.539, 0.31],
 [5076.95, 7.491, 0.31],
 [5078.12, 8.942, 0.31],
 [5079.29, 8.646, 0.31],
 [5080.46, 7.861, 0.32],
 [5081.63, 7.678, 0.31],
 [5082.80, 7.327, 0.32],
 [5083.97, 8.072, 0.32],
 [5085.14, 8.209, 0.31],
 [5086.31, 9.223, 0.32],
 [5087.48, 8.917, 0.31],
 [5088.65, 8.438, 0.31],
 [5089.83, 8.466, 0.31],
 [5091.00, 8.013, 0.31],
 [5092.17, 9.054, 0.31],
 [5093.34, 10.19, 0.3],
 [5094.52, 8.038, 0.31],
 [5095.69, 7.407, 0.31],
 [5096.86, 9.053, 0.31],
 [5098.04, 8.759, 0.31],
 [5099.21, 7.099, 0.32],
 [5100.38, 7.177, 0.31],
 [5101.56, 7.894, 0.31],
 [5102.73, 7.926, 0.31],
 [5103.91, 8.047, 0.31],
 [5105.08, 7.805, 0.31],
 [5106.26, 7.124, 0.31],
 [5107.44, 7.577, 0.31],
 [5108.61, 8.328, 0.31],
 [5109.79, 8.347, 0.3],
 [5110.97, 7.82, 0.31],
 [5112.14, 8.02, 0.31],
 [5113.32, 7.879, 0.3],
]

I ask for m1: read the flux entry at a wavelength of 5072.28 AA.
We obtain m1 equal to 7.884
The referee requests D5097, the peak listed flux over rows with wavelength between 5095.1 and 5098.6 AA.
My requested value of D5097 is 9.053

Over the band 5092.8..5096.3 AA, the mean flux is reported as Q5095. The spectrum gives 8.53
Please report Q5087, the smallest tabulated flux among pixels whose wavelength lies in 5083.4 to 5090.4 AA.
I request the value 8.072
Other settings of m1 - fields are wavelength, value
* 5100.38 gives 7.177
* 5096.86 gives 9.053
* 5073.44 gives 8.768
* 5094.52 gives 8.038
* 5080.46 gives 7.861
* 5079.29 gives 8.646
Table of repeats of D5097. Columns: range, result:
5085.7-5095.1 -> 10.19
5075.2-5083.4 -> 8.942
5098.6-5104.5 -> 8.047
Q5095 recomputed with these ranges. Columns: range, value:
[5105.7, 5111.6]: 7.85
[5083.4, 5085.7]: 8.14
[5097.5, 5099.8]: 7.94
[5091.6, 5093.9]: 9.63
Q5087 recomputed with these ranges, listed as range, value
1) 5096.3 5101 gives 7.099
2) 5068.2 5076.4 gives 7.539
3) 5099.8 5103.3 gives 7.177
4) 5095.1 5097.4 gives 7.407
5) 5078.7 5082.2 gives 7.678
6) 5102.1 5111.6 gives 7.124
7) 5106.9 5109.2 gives 7.577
